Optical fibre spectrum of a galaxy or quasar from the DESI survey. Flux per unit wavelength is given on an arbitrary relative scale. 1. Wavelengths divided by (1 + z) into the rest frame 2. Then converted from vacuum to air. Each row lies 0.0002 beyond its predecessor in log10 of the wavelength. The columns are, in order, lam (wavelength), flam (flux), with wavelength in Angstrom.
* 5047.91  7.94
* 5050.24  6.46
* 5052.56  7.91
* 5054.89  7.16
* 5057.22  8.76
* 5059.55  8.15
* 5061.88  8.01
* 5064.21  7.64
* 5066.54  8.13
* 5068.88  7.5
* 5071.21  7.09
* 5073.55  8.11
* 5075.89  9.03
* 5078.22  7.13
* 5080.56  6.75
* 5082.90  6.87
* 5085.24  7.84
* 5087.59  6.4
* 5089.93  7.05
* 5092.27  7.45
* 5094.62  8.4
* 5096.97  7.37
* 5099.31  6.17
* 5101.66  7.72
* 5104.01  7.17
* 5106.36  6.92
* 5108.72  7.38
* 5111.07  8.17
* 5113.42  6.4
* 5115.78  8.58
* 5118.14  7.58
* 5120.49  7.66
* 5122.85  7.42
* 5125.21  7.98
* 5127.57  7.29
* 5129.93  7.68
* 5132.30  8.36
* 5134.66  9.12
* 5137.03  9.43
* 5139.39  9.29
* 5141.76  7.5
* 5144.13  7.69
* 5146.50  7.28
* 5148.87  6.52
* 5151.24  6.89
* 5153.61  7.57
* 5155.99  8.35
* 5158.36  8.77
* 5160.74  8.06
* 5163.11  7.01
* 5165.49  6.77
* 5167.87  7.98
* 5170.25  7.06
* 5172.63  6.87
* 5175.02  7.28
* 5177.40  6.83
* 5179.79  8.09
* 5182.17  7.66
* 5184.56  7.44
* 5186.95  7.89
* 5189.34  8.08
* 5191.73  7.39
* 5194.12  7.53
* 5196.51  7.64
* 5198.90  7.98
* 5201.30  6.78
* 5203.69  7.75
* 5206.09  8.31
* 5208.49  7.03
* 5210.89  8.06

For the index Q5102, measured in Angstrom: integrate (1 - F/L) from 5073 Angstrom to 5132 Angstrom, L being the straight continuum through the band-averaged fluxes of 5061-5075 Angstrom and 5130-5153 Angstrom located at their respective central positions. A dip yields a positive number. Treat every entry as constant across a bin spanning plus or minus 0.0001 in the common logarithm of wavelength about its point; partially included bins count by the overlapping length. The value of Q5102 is 3.0 Angstrom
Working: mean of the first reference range 7.76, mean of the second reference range 7.98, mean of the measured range 7.47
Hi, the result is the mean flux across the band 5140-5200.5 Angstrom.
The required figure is 7.54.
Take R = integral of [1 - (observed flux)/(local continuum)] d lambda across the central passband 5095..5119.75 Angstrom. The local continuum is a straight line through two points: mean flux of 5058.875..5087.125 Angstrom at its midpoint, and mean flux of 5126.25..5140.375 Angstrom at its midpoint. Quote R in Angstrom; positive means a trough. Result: 2.3 Angstrom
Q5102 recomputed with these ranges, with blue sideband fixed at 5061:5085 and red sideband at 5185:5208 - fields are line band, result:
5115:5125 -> -0.2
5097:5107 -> 0.8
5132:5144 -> -1.6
